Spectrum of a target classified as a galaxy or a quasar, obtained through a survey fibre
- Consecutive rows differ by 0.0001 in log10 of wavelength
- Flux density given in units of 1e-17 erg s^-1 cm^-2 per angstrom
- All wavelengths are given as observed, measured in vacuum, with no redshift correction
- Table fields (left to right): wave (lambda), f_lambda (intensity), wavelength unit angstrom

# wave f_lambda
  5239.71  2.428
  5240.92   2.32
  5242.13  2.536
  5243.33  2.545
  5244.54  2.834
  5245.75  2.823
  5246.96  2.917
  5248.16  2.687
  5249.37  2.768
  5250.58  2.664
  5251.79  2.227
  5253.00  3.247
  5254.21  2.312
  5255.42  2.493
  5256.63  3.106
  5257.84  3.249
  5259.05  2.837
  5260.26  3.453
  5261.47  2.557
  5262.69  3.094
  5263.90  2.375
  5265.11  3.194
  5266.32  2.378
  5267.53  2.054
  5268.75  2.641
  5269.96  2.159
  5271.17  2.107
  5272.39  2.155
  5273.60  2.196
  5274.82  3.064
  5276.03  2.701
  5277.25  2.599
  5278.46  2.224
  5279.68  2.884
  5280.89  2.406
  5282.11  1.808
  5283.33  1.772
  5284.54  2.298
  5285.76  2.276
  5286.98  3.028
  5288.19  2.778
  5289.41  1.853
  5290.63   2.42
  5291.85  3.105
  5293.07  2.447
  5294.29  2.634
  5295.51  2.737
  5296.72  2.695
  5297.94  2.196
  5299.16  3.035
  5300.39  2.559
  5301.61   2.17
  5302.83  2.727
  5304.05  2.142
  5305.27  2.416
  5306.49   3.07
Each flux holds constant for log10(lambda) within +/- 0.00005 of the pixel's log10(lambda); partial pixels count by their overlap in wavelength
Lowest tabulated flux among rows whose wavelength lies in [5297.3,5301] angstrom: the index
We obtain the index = 2.196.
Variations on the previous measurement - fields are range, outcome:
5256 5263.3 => 2.557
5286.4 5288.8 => 2.778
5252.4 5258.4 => 2.312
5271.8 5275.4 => 2.155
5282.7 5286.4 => 1.772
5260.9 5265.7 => 2.375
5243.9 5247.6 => 2.823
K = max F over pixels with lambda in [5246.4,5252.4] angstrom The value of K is 2.917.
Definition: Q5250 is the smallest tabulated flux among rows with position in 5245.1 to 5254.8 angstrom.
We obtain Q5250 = 2.227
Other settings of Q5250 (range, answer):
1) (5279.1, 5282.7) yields 1.808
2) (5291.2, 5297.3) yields 2.447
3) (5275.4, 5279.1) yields 2.224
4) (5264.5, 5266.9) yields 2.378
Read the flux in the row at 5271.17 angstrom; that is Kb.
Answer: 2.107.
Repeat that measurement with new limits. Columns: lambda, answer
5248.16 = 2.687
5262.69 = 3.094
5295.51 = 2.737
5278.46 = 2.224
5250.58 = 2.664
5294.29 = 2.634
